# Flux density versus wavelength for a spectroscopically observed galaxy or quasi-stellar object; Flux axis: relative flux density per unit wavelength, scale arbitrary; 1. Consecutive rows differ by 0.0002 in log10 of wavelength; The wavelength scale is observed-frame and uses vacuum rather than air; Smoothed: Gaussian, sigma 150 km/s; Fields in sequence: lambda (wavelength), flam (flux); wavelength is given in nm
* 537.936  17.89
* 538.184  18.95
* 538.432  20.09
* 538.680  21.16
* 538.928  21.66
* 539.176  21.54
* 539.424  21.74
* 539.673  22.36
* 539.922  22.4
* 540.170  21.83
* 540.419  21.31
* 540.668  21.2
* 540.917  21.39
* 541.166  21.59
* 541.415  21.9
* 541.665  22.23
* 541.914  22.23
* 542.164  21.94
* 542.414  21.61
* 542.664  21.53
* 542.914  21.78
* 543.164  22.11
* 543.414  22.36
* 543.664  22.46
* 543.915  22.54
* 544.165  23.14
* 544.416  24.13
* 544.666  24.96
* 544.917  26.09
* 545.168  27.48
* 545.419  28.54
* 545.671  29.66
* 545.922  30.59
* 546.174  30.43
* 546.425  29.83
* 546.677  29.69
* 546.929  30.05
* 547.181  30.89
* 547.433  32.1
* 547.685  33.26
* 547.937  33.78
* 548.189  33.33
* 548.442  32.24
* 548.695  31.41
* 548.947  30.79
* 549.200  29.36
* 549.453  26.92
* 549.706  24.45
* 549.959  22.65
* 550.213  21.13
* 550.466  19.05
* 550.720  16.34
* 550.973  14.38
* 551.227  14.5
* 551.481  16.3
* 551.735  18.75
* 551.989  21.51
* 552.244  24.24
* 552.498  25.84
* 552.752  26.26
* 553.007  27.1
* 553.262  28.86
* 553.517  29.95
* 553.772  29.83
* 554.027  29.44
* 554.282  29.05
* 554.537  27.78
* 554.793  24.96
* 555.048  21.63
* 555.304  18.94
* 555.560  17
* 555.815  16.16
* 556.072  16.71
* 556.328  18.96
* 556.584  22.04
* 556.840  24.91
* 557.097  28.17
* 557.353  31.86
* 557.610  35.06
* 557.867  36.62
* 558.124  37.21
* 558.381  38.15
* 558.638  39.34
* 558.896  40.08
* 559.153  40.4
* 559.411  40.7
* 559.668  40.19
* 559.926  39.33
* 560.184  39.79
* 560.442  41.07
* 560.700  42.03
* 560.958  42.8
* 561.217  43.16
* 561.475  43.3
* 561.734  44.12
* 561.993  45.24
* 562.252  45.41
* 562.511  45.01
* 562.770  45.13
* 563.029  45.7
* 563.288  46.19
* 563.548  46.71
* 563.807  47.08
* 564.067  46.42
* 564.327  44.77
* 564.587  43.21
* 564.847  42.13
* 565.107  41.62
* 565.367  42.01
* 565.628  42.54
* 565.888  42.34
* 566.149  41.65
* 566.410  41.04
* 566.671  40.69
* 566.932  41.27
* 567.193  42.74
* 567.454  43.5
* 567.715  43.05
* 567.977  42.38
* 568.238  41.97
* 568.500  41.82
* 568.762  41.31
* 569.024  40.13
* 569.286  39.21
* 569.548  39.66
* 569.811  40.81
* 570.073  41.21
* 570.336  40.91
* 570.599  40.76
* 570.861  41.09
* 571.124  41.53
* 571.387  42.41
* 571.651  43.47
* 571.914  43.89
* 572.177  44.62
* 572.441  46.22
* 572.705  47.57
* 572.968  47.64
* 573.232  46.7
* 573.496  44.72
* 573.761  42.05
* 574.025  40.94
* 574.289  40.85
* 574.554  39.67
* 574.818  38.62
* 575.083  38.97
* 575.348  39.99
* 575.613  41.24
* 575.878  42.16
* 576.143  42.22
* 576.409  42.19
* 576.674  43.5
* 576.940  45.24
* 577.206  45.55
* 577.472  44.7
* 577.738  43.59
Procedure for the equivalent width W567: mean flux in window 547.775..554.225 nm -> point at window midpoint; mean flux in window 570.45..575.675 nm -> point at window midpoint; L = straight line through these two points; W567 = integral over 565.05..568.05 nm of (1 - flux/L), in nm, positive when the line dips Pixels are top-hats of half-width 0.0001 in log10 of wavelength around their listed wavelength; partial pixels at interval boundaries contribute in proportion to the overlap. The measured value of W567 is -0.366 nm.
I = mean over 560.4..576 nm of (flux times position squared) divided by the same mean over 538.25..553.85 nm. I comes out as 1.9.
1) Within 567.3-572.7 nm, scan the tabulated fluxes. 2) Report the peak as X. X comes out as 46.22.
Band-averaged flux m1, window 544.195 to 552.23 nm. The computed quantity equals 26.2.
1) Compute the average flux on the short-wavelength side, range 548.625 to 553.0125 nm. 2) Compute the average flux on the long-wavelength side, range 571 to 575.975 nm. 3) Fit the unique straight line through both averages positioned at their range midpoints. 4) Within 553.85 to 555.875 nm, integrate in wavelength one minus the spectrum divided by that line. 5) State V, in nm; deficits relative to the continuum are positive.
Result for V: 0.20 nm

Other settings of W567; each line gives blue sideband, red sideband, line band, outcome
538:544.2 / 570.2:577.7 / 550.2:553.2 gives 0.837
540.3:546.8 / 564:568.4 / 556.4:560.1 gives 0.115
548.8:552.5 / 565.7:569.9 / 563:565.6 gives -0.491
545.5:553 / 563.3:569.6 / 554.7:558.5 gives 0.858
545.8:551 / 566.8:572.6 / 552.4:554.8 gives 0.255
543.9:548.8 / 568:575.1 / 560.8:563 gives -0.413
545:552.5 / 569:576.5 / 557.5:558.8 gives -0.194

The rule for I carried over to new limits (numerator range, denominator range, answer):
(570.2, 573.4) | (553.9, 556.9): 2.09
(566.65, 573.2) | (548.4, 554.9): 1.84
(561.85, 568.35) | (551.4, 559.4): 1.64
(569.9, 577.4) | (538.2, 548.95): 1.88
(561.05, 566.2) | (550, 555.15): 1.97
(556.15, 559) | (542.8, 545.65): 1.37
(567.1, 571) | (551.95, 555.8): 1.73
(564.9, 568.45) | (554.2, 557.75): 1.84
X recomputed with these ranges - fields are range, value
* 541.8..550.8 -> 33.78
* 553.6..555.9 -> 29.83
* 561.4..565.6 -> 47.08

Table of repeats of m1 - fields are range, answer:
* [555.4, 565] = 37.9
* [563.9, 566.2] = 43.1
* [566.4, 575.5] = 42.1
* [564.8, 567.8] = 42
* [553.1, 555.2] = 27.6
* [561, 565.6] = 44.5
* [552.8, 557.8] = 25.3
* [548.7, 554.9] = 24.3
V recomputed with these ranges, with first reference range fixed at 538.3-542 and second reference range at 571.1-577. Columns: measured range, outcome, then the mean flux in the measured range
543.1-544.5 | 0.067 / 22.8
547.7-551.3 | 0.248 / 25.4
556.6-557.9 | 0.090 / 30.1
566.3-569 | -0.212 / 41.9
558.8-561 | -0.429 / 40.7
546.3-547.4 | -0.189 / 30.3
